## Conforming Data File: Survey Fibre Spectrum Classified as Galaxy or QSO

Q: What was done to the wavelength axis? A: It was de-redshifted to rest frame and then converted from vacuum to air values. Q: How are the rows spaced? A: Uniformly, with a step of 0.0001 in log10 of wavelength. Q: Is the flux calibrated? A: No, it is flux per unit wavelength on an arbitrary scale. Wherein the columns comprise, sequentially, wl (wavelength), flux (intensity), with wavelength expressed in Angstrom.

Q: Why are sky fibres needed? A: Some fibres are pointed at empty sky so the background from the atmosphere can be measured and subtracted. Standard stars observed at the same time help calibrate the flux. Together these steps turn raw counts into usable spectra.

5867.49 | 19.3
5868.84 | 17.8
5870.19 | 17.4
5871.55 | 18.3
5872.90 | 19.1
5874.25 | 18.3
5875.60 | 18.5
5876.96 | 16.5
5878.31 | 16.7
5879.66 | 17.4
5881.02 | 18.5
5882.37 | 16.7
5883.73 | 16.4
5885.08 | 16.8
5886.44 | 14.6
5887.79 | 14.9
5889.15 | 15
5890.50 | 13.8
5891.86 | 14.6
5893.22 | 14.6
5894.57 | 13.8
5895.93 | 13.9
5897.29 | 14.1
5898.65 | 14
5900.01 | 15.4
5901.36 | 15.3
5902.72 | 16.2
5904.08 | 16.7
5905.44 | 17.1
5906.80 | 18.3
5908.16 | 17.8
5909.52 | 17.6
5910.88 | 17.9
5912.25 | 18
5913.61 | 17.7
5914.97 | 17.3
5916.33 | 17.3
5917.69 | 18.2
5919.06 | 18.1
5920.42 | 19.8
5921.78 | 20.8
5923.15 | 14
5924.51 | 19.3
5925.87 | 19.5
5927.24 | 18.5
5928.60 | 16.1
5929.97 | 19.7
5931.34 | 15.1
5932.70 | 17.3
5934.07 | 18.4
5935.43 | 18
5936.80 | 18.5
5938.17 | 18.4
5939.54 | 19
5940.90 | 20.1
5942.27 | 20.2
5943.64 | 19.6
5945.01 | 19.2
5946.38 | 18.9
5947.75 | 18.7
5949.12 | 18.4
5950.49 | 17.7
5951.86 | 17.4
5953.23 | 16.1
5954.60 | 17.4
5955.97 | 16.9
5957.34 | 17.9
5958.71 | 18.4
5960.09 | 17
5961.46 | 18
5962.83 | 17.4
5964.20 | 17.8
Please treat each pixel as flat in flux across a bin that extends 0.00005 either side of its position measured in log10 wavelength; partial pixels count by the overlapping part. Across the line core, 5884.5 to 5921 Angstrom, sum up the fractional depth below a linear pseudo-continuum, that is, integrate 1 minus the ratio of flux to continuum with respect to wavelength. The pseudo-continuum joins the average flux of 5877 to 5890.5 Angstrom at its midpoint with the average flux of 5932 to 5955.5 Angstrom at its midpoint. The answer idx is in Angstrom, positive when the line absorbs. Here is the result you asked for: 1.5 Angstrom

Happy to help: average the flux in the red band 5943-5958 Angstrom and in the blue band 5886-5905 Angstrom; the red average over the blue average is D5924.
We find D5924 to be 1.2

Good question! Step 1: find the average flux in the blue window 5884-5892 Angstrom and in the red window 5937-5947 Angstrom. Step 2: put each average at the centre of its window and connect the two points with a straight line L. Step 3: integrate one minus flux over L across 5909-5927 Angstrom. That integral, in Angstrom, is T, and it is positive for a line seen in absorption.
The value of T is -0.7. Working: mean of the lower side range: 15.1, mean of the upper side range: 19.3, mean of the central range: 18.1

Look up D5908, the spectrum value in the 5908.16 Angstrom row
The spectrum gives 17.8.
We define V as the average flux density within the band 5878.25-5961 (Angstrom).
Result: 17.2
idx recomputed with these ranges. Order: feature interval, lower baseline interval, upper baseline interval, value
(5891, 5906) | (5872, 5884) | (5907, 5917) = 2.2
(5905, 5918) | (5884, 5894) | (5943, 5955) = -1.3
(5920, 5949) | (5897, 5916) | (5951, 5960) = -2.4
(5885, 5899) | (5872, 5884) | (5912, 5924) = 2.6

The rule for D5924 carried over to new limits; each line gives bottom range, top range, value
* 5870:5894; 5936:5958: 1.11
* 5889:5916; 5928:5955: 1.14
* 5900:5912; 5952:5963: 1.02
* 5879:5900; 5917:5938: 1.18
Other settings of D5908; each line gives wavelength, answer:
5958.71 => 18.4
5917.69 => 18.2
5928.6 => 16.1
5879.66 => 17.4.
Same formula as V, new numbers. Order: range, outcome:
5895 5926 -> 17.1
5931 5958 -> 18.2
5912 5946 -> 18.3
